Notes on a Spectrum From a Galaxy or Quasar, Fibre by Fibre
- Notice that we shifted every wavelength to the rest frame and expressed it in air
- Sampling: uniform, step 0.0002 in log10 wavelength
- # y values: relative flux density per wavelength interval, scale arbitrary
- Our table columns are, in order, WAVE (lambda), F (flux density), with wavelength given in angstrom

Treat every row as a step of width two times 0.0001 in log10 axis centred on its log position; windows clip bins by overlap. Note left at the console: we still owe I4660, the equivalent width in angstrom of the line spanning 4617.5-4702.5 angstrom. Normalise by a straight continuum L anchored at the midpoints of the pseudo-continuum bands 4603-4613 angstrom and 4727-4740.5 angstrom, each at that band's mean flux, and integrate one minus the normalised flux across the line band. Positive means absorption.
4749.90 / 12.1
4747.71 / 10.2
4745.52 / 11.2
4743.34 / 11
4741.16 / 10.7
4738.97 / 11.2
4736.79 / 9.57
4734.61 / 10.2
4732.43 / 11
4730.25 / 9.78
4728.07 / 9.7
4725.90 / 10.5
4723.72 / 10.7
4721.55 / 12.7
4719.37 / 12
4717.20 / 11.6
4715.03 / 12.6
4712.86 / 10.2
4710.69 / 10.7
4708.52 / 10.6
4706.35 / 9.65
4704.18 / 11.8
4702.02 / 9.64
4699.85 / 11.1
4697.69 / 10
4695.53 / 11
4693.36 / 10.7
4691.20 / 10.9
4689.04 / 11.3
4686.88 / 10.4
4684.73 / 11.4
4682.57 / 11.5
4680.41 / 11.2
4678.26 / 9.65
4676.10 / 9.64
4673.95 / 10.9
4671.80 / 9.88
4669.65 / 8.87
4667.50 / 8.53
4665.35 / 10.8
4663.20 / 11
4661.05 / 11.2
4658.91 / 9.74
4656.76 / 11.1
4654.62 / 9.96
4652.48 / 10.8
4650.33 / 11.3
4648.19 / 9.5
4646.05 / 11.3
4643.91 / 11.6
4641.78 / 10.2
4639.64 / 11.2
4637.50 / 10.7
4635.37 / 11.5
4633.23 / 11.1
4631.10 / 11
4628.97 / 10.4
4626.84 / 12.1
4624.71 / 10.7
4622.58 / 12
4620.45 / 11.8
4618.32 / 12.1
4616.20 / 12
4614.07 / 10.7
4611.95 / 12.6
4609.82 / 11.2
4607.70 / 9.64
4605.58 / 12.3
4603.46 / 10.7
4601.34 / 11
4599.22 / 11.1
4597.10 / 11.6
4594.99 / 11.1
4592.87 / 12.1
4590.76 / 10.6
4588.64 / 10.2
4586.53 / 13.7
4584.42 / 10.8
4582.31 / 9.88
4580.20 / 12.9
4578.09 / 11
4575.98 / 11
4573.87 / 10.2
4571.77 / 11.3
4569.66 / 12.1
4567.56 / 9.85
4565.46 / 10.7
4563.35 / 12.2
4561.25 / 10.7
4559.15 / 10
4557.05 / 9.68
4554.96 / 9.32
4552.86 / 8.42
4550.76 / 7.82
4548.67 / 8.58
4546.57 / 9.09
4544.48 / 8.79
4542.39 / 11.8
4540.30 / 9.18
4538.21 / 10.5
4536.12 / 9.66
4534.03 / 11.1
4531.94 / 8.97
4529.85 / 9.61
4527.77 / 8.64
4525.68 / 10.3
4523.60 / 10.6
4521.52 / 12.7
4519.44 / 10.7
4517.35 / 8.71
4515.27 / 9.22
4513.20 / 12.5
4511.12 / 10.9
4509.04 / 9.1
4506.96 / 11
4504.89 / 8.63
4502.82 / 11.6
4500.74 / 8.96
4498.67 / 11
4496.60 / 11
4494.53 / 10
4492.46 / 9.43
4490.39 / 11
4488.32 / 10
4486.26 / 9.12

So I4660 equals 1.05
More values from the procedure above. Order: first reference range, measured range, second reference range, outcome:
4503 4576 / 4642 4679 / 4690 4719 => 1.0 angstrom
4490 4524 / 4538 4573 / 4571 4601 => 3.0 angstrom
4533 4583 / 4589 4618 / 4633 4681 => -2.6 angstrom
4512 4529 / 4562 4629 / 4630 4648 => -3.3 angstrom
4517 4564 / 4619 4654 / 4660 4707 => -2.6 angstrom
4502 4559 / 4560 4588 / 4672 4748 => -3.1 angstrom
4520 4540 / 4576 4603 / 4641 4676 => -2.7 angstrom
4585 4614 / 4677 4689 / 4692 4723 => 0.3 angstrom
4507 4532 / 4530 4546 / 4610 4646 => 0.7 angstrom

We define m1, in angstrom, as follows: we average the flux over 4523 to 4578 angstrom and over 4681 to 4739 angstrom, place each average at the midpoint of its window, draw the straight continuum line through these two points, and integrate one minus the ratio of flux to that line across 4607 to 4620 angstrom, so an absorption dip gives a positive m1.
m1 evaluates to -1.4 angstrom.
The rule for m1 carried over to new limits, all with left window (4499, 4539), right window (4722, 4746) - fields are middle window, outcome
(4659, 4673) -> 0.5 angstrom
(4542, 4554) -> 1.5 angstrom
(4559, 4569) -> -0.5 angstrom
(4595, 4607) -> -1.1 angstrom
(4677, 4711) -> -0.8 angstrom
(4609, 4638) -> -3.0 angstrom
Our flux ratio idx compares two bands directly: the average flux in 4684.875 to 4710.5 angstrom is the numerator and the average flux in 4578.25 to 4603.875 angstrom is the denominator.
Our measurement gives 0.9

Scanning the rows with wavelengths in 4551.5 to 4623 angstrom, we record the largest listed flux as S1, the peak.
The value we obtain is 13.7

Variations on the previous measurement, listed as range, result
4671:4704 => 11.5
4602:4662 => 12.6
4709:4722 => 12.7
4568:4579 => 12.1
